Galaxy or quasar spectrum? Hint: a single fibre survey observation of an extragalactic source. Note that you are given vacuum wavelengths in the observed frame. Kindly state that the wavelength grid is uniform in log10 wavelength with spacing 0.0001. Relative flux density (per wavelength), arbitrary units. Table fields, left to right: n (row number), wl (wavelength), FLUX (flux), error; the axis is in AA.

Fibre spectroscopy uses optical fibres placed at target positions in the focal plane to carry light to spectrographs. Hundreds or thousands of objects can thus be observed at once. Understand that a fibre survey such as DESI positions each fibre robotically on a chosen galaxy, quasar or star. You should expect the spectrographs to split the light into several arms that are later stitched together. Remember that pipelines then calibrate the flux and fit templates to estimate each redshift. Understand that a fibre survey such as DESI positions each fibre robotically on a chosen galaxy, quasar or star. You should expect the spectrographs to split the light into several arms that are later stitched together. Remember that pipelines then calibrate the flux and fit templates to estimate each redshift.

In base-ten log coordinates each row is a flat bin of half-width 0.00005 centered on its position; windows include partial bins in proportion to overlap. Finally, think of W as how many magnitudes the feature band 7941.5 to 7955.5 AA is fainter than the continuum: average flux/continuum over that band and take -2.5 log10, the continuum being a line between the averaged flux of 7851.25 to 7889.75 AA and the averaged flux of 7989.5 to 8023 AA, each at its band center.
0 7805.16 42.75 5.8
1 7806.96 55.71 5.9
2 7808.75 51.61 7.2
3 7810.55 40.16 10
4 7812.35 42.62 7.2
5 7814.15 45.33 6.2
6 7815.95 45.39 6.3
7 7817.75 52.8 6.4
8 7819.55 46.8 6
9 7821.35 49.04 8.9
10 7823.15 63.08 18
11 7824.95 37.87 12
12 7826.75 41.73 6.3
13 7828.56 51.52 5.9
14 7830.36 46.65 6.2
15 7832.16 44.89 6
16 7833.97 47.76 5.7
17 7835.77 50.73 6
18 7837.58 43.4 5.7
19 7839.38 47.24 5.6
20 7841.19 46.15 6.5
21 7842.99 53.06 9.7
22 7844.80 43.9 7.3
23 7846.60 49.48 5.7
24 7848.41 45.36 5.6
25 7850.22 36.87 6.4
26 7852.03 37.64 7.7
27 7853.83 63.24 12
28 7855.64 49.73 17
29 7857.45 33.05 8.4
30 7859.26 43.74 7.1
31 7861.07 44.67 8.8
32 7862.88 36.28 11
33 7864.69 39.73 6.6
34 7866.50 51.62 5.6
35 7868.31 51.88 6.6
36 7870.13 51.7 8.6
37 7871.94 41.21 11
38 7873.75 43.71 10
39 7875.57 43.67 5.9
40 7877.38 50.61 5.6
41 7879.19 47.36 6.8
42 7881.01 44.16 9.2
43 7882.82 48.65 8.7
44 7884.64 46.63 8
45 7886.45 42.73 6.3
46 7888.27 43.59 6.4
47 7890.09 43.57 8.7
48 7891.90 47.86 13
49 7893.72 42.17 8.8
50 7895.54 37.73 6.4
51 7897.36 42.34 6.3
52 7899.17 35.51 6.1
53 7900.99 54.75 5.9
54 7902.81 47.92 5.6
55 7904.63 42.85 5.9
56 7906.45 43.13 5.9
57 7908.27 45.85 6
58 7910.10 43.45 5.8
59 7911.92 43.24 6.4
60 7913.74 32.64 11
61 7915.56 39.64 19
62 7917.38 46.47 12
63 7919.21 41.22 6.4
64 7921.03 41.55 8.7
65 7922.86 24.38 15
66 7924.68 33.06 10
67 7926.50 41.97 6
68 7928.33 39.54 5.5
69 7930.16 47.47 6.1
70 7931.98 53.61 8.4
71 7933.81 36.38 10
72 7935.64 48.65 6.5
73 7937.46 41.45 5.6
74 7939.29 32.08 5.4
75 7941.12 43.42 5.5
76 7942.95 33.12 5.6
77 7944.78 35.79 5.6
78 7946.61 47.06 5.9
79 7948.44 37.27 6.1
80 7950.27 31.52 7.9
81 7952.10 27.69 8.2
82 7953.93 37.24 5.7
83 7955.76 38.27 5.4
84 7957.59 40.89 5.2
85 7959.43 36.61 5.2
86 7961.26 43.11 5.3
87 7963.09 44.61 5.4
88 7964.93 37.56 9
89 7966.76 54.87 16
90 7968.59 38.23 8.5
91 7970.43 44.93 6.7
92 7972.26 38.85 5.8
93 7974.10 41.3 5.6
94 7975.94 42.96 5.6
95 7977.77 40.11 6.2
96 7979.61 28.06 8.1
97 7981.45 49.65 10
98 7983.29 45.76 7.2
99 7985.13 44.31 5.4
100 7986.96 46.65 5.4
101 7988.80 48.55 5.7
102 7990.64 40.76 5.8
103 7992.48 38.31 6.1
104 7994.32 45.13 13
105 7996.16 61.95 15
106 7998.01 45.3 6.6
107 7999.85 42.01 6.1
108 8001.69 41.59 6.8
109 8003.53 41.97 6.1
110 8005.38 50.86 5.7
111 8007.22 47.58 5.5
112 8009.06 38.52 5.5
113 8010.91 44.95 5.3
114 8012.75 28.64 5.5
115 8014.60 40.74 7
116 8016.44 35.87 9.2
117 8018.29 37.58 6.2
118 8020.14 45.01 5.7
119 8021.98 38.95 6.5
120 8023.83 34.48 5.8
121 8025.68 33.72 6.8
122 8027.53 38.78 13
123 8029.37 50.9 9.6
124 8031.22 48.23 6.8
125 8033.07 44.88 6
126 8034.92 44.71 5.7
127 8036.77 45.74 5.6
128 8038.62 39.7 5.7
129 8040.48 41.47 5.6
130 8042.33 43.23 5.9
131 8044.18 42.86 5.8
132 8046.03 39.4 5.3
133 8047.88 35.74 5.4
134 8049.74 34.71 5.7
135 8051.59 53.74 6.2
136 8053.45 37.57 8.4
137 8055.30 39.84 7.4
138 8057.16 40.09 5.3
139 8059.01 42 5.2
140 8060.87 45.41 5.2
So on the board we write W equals 0.210 mag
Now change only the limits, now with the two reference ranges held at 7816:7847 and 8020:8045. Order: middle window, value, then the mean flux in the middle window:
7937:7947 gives 0.17 mag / 38.2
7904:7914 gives 0.08 mag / 42.4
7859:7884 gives 0.03 mag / 45.7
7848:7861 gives 0.07 mag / 44.2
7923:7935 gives 0.10 mag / 41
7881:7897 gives 0.05 mag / 44.1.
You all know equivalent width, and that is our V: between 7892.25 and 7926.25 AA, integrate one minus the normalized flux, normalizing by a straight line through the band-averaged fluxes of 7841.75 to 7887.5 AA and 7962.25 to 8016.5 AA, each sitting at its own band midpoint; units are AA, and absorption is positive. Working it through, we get 2.8 AA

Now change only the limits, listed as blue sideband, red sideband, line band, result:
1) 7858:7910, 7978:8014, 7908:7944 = 3.2 AA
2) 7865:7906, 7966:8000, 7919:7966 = 5.9 AA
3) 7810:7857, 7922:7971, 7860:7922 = -1.3 AA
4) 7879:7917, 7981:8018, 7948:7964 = 2.3 AA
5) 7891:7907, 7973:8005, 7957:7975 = 0.7 AA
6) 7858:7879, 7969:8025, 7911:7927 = 2.2 AA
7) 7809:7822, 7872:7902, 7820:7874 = -0.9 AA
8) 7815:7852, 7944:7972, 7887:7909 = -0.4 AA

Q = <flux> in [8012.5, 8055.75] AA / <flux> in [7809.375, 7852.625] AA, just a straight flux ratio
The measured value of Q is 0.9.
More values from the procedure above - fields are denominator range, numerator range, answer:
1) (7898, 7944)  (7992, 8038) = 1.03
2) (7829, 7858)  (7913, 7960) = 0.84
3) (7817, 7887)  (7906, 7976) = 0.87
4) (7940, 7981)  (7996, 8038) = 1.08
